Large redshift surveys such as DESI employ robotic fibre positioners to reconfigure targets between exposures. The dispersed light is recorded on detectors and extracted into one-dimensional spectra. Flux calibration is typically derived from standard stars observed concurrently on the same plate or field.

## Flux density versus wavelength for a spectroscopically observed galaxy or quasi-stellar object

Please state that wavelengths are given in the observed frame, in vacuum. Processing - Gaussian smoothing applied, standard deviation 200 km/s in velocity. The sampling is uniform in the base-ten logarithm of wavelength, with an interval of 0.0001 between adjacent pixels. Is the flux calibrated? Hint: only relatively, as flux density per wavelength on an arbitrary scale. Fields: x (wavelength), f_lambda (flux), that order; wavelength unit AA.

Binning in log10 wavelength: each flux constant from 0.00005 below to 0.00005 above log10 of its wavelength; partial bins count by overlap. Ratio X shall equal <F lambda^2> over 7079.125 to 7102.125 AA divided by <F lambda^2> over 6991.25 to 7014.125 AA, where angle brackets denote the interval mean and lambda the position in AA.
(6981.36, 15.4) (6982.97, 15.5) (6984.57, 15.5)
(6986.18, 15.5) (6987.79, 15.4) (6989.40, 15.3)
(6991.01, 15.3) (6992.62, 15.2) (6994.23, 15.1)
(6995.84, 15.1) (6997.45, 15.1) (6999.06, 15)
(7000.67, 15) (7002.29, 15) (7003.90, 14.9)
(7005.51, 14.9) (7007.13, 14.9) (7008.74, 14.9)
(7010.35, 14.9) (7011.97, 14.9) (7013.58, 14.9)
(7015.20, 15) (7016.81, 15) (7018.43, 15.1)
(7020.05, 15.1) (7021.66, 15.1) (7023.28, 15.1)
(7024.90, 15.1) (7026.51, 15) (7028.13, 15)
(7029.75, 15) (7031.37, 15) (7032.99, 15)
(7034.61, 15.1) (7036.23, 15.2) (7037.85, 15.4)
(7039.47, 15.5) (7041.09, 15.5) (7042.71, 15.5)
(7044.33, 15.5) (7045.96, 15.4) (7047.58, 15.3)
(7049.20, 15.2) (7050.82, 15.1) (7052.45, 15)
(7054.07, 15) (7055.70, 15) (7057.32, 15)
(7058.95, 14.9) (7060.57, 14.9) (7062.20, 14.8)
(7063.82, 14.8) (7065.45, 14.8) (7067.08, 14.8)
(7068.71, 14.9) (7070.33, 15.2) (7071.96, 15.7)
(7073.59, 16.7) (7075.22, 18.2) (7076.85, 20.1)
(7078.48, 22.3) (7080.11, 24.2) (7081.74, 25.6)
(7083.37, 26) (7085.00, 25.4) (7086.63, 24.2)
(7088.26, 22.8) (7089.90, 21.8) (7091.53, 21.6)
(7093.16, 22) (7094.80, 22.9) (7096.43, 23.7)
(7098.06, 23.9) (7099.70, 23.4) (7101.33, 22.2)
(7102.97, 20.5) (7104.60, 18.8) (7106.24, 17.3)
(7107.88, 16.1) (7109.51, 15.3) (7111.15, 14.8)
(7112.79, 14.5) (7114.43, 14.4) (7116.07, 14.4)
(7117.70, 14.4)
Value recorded 1.61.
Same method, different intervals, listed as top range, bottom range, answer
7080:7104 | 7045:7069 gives 1.57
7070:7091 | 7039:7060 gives 1.43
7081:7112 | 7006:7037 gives 1.46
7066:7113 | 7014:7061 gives 1.35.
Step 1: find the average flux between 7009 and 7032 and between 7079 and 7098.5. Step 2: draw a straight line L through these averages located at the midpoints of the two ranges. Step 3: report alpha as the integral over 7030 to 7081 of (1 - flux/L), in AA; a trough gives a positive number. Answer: 9.0 AA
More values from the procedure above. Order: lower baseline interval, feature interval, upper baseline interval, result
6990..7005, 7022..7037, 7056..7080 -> 0.61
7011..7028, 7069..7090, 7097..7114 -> -4.34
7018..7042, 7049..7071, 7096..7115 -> 2.13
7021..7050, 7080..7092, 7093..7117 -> -4.15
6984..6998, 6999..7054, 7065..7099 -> 7.30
